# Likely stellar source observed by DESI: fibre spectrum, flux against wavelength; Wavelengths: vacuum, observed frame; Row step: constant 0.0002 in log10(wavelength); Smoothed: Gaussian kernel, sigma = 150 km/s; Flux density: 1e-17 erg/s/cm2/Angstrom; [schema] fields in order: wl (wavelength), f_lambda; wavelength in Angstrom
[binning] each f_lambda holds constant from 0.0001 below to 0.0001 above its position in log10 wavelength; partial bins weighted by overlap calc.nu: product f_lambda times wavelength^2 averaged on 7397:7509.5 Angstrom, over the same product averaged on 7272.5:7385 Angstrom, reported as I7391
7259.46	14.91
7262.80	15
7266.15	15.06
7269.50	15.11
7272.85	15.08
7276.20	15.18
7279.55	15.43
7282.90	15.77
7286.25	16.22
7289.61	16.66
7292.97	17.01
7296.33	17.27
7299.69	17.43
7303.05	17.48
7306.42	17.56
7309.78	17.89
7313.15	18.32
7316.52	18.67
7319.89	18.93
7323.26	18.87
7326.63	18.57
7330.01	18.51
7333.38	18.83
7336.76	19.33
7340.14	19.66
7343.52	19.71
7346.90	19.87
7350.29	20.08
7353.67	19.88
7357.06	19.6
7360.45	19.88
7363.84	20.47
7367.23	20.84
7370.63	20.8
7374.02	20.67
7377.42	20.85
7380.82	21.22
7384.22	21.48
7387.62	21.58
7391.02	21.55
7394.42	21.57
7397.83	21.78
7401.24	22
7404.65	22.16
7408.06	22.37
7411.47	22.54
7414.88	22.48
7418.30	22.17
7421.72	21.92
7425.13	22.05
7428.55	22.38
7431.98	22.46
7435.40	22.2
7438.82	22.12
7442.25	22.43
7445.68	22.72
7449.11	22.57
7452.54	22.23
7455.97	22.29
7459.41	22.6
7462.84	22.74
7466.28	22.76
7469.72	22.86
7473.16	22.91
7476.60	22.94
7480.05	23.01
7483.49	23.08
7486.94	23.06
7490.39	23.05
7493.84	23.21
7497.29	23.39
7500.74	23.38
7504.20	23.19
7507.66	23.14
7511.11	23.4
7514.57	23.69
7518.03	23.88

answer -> 1.25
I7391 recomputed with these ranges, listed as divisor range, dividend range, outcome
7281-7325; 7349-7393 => 1.20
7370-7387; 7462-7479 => 1.11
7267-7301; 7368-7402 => 1.36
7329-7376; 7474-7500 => 1.20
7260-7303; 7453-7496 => 1.51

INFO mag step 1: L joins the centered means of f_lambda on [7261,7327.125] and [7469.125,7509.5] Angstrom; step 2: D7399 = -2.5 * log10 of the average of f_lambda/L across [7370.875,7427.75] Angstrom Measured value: -0.08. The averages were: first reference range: 16.8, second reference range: 23.1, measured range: 21.8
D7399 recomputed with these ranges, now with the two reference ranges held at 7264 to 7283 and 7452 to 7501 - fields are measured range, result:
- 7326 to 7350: -0.10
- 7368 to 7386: -0.10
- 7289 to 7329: -0.09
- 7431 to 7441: -0.04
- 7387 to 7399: -0.10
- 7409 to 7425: -0.08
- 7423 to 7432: -0.06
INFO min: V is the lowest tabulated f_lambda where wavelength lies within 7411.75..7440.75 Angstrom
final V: 21.92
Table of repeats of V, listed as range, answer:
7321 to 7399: 18.51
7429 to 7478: 22.12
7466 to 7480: 22.76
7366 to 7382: 20.67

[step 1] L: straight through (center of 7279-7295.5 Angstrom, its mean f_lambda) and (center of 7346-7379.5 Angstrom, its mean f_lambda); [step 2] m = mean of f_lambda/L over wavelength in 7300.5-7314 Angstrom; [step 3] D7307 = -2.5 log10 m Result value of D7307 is -0.023 mag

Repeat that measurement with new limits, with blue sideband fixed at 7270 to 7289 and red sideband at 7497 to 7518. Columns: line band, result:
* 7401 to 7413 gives -0.12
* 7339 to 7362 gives -0.10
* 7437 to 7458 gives -0.05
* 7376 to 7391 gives -0.12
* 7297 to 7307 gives -0.07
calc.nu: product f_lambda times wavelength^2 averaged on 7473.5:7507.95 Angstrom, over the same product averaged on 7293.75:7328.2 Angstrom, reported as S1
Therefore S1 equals 1.3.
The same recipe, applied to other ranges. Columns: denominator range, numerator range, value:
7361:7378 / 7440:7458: 1.11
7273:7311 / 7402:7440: 1.39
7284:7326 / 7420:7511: 1.34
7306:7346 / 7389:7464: 1.22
